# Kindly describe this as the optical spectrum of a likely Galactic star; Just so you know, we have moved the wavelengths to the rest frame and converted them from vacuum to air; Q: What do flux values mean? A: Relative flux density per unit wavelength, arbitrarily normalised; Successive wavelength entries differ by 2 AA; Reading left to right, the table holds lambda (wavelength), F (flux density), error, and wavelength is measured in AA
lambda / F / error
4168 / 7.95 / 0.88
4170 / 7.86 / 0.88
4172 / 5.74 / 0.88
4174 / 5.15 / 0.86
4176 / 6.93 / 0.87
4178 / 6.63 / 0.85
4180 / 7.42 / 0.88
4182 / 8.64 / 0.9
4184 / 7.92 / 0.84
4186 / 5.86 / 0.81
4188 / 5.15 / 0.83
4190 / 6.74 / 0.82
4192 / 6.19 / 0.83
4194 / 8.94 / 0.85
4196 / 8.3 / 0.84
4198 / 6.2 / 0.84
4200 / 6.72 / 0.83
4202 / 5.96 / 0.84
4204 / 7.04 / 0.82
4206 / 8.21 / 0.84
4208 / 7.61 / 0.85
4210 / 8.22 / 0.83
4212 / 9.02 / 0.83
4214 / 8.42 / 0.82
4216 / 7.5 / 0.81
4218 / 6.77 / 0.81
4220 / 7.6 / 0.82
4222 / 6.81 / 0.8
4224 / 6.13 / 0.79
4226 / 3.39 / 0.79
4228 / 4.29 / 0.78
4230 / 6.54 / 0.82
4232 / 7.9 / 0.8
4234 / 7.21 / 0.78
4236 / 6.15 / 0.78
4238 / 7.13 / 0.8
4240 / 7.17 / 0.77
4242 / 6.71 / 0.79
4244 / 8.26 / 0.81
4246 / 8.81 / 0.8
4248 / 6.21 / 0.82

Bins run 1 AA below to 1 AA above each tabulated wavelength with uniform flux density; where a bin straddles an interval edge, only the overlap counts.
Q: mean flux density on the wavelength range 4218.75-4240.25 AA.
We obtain 6.37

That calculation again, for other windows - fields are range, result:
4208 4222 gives 7.82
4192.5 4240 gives 7.04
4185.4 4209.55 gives 6.96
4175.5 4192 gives 6.87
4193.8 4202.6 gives 7.13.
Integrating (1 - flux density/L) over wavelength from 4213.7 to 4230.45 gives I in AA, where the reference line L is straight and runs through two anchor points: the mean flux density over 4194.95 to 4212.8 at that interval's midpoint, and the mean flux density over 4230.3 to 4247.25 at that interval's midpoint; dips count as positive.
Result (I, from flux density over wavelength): 2.5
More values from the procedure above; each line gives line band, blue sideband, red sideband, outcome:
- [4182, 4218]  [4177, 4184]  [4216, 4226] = -1.2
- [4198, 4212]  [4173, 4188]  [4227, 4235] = -1.4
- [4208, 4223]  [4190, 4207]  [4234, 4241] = -1.5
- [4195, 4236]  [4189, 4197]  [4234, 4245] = 2.0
